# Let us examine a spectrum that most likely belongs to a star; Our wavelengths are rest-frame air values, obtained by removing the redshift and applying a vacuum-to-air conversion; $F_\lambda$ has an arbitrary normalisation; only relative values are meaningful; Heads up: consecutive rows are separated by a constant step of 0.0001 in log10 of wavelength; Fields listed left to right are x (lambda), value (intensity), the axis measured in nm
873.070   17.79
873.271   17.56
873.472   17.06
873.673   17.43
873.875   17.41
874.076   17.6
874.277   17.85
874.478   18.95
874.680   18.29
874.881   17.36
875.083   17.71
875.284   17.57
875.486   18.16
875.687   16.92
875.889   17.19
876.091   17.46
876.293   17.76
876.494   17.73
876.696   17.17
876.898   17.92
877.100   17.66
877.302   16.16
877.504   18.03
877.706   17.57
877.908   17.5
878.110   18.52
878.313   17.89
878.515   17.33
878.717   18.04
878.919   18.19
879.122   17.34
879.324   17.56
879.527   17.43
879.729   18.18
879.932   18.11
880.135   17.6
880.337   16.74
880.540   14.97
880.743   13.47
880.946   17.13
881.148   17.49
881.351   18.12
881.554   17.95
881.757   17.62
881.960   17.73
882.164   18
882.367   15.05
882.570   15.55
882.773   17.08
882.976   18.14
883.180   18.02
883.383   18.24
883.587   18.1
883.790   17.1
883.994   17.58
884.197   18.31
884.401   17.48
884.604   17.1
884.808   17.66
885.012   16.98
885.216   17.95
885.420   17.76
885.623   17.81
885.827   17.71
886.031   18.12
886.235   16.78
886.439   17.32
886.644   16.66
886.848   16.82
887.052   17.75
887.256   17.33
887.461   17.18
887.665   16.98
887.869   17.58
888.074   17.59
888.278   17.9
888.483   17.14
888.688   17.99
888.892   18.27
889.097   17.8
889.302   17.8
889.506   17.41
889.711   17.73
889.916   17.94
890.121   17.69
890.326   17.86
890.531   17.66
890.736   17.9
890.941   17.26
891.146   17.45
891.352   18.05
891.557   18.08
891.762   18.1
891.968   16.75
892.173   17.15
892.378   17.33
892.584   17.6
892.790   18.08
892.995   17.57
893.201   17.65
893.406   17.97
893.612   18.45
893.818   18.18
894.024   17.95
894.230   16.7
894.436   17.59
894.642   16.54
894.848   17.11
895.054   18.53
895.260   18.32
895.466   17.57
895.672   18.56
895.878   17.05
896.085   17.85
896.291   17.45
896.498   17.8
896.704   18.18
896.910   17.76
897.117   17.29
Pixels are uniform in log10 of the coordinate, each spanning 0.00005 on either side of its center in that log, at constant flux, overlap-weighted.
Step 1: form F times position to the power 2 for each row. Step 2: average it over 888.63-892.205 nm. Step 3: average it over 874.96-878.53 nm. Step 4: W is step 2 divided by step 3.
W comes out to 1.04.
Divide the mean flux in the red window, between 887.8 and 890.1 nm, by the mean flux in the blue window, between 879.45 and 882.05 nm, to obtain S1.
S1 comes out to 1.04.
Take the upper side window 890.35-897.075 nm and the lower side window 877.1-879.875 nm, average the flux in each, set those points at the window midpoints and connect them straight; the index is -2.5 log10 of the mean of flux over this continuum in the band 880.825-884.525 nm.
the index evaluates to 0.01 mag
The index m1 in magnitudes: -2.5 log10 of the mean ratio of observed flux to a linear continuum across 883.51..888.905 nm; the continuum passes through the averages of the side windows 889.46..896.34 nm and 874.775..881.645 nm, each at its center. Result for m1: 0.00 mag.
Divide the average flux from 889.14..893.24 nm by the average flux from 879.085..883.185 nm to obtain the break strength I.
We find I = 1.0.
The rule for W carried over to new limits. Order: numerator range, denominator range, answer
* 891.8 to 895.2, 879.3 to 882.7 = 1.07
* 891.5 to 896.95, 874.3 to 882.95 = 1.05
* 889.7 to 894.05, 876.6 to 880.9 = 1.06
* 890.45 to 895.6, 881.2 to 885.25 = 1.03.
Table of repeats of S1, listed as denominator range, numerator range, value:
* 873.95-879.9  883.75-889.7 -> 0.99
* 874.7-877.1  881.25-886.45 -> 1.00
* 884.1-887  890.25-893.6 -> 1.01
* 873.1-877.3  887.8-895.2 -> 1.00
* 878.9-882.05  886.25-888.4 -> 1.00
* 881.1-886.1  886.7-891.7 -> 1.00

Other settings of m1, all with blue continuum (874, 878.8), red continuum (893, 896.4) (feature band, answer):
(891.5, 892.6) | 0.01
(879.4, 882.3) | 0.03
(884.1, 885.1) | 0.01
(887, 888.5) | 0.02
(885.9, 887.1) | 0.03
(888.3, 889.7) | 0.00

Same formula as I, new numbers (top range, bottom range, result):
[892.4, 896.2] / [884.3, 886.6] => 1.01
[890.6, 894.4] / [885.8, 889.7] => 1.01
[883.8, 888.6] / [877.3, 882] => 1.00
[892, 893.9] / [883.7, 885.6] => 1.01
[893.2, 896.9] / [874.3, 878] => 1.01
